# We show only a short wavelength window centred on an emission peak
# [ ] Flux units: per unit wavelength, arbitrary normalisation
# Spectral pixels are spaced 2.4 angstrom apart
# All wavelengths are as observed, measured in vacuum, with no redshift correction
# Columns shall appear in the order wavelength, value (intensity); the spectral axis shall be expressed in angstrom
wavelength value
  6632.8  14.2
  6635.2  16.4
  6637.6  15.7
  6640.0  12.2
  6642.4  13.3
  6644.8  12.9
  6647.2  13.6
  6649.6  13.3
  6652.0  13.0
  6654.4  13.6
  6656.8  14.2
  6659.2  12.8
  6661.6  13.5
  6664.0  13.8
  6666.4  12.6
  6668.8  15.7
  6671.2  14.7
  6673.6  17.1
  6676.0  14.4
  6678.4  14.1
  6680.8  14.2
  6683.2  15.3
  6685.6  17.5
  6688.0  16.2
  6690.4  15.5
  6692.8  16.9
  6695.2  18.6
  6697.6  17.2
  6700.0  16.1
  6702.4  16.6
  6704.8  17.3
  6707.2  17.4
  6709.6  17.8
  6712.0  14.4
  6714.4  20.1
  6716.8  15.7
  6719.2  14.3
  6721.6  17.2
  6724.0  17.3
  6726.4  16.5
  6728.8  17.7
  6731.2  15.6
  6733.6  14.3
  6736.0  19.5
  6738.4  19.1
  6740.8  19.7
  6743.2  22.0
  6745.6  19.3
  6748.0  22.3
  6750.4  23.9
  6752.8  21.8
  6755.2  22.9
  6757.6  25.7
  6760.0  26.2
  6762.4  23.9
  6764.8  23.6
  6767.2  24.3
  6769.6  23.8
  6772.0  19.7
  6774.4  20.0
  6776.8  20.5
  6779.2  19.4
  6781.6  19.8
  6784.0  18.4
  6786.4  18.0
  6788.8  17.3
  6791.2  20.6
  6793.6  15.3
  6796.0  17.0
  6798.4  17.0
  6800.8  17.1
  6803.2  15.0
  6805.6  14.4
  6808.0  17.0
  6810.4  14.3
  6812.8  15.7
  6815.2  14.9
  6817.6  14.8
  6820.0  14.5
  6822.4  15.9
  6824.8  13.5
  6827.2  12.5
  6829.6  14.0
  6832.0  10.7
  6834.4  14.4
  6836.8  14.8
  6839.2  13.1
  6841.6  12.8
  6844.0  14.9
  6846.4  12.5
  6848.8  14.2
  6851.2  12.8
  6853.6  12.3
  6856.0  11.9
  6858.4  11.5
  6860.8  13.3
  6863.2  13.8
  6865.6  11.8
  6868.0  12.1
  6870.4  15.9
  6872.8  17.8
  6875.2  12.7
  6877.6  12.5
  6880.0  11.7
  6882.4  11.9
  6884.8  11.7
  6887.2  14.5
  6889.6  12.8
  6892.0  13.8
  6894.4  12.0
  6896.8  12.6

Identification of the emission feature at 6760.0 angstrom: C III] 1909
